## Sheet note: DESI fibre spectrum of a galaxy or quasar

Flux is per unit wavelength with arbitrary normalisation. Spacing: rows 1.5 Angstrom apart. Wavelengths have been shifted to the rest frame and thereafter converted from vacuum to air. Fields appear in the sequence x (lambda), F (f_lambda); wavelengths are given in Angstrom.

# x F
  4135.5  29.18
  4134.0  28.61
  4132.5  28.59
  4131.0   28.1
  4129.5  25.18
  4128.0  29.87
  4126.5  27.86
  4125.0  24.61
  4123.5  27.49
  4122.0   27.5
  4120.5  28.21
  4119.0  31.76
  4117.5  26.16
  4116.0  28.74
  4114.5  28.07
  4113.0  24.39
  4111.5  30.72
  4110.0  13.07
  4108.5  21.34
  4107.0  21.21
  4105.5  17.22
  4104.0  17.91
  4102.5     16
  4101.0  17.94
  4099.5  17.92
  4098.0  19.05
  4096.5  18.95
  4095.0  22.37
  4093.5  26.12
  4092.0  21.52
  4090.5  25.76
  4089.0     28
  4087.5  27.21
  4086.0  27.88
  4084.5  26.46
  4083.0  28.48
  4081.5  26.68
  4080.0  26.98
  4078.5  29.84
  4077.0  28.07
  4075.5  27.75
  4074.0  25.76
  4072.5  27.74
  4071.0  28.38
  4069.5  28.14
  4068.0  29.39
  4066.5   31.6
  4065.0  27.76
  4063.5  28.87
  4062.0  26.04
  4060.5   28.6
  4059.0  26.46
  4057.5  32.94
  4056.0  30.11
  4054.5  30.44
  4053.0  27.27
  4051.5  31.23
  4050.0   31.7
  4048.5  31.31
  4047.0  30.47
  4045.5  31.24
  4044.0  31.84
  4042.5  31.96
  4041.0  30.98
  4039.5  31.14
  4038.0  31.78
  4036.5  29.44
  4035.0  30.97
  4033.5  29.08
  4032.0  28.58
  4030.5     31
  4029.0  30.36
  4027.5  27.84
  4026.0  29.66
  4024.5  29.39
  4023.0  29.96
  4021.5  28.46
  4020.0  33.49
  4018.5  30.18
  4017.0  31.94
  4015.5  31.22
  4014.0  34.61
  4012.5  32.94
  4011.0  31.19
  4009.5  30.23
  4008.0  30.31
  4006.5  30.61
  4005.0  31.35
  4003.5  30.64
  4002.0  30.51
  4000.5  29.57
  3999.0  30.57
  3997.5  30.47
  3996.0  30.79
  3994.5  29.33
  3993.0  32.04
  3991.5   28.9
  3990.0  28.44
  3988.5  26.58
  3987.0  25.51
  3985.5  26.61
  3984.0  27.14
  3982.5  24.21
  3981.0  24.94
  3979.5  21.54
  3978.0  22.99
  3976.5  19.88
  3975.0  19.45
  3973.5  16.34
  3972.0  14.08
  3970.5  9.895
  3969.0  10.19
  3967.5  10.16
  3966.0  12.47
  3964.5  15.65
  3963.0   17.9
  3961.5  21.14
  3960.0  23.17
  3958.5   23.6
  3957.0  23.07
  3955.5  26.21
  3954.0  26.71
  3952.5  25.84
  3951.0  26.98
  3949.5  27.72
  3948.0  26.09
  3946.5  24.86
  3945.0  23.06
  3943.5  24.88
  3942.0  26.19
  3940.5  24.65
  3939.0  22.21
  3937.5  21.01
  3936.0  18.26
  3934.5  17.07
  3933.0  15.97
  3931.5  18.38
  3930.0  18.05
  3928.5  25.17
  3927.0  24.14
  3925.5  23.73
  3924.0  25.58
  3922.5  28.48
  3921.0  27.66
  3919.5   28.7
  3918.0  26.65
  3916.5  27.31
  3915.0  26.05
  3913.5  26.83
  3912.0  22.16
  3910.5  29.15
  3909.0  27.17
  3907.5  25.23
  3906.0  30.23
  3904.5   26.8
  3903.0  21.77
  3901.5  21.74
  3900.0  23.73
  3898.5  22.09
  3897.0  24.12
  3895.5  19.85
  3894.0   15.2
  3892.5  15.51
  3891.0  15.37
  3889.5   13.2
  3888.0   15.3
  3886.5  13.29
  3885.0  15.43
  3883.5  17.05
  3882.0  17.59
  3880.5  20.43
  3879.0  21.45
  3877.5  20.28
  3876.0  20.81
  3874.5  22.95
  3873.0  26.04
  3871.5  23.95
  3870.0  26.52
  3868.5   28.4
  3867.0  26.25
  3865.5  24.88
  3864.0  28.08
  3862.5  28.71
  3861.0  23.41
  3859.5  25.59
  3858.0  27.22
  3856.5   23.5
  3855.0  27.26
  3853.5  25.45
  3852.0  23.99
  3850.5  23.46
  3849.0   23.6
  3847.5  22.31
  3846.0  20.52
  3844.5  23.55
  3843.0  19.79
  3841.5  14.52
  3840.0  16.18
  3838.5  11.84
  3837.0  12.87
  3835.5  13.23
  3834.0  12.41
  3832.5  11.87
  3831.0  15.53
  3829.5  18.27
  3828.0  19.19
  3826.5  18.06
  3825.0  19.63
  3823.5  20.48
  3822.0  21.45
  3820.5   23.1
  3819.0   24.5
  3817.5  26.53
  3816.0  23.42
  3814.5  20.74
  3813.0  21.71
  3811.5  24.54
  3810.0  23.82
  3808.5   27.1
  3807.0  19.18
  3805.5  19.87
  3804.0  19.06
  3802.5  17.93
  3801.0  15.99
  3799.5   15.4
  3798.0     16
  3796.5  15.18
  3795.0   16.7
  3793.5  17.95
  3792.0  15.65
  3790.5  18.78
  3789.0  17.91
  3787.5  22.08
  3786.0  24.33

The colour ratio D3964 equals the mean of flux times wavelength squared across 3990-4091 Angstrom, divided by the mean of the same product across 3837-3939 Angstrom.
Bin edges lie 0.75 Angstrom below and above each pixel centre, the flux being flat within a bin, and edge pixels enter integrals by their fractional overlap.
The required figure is 1.4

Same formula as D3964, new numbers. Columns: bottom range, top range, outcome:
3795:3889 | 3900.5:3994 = 1.18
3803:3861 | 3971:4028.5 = 1.47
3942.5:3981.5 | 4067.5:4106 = 1.26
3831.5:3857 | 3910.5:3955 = 1.33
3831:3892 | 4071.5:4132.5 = 1.36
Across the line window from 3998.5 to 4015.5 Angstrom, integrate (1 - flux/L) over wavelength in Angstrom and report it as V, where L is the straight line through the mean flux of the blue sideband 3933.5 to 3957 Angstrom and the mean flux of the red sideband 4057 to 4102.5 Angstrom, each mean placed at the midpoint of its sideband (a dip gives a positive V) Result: -4.22 Angstrom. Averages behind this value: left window 24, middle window 31.2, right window 26.1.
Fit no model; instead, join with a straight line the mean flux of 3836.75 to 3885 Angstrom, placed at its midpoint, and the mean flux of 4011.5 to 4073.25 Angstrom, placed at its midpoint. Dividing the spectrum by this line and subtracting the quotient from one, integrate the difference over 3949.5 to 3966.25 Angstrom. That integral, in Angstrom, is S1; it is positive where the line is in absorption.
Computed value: 2.5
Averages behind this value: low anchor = 22.4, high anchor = 30.2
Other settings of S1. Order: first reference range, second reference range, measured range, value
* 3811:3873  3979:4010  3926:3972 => 9.6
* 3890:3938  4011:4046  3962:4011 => 7.0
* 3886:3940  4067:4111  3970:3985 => 1.7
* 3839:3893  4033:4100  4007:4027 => -3.4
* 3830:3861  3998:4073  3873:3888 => 1.9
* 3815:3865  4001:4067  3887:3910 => 2.6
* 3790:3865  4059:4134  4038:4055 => -4.3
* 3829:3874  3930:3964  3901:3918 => -2.7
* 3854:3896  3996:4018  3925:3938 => 2.8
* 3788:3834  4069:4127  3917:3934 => -1.8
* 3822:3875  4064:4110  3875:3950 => 0.0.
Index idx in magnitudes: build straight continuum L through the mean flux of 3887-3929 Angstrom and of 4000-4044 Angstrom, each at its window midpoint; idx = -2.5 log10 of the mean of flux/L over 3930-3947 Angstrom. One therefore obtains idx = 0.19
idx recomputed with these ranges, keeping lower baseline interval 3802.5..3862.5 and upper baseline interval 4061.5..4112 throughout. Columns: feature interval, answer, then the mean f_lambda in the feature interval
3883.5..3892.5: 0.41 mag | 14.8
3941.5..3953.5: -0.14 mag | 25.7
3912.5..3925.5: -0.21 mag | 26.9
